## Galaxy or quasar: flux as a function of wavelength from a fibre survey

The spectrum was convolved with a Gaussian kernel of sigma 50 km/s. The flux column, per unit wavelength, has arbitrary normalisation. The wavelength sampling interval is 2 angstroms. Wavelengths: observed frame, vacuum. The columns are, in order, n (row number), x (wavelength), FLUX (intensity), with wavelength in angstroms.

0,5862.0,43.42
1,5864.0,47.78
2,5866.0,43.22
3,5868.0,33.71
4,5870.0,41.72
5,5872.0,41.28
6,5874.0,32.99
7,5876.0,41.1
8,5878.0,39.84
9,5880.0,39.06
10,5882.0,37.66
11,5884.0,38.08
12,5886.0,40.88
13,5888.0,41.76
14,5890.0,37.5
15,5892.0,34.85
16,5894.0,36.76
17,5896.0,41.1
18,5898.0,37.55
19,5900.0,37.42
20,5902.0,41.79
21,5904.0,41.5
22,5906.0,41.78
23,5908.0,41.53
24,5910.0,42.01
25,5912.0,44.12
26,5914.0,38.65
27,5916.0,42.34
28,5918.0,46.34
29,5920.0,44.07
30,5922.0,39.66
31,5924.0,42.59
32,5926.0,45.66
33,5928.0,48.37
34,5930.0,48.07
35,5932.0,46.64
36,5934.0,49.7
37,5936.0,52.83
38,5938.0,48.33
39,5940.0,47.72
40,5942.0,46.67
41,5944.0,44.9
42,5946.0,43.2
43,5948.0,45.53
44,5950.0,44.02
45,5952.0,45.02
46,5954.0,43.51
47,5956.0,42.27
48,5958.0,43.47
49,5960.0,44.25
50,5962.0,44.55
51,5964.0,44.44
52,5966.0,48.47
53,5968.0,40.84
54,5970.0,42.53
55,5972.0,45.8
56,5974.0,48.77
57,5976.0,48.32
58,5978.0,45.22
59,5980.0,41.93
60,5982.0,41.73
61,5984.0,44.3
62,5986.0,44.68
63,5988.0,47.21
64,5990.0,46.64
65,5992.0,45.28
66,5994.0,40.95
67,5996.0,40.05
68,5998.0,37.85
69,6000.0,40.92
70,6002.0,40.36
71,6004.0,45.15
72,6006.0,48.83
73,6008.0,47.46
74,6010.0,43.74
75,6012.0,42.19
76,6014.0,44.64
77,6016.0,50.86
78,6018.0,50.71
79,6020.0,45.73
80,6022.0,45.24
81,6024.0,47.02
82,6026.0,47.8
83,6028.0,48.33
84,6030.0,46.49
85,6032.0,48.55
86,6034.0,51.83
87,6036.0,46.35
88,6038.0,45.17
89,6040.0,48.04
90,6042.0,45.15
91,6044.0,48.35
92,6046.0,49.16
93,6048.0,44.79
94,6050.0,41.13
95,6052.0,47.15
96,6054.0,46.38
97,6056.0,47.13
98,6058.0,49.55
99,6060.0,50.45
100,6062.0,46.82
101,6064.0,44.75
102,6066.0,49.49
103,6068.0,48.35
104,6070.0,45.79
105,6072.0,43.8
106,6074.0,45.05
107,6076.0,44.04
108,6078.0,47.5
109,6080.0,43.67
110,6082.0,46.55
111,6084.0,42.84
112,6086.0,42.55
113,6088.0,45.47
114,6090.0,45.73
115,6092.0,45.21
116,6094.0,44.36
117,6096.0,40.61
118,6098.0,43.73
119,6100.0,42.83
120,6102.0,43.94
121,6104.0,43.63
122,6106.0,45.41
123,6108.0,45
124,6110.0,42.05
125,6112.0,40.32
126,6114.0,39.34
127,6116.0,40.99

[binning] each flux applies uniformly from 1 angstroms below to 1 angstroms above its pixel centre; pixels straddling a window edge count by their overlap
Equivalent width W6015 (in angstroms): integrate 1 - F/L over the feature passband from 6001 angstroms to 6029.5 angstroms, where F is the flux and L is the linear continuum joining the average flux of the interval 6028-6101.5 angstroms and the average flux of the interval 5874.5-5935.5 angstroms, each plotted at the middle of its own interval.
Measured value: -1.1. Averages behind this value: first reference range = 41.6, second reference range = 46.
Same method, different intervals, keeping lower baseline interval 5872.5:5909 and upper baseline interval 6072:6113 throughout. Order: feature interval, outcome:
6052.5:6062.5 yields -1.1 angstroms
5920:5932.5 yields -1.6 angstroms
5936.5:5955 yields -2.4 angstroms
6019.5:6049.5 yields -3.2 angstroms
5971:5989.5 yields -1.8 angstroms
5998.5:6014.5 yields -0.8 angstroms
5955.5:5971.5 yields -1.2 angstroms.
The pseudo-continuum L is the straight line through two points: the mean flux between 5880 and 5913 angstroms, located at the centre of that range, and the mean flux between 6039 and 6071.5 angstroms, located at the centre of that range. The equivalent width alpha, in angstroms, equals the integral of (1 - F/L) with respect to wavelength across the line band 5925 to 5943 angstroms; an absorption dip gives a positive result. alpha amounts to -2.94 angstroms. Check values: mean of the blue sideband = 39.7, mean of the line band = 48.2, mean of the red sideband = 47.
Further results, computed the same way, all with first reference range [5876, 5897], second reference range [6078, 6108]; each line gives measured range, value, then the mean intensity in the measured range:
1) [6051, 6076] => -2.0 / 46.9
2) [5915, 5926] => -1.0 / 43.2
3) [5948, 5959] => -0.9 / 43.8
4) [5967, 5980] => -1.2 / 45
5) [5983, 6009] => -1.3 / 43.8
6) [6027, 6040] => -1.6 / 47.8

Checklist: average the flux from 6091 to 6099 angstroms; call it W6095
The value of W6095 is 43.5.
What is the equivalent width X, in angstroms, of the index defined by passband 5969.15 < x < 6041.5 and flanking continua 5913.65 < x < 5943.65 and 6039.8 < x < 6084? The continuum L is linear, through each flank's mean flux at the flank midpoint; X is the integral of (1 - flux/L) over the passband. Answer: 1.18 angstroms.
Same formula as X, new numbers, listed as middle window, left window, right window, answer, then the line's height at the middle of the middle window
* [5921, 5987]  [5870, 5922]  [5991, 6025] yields -4.5 angstroms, 42.4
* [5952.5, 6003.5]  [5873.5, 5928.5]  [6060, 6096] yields -1.3 angstroms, 42.7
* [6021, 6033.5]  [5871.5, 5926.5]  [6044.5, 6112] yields -1.0 angstroms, 43.8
